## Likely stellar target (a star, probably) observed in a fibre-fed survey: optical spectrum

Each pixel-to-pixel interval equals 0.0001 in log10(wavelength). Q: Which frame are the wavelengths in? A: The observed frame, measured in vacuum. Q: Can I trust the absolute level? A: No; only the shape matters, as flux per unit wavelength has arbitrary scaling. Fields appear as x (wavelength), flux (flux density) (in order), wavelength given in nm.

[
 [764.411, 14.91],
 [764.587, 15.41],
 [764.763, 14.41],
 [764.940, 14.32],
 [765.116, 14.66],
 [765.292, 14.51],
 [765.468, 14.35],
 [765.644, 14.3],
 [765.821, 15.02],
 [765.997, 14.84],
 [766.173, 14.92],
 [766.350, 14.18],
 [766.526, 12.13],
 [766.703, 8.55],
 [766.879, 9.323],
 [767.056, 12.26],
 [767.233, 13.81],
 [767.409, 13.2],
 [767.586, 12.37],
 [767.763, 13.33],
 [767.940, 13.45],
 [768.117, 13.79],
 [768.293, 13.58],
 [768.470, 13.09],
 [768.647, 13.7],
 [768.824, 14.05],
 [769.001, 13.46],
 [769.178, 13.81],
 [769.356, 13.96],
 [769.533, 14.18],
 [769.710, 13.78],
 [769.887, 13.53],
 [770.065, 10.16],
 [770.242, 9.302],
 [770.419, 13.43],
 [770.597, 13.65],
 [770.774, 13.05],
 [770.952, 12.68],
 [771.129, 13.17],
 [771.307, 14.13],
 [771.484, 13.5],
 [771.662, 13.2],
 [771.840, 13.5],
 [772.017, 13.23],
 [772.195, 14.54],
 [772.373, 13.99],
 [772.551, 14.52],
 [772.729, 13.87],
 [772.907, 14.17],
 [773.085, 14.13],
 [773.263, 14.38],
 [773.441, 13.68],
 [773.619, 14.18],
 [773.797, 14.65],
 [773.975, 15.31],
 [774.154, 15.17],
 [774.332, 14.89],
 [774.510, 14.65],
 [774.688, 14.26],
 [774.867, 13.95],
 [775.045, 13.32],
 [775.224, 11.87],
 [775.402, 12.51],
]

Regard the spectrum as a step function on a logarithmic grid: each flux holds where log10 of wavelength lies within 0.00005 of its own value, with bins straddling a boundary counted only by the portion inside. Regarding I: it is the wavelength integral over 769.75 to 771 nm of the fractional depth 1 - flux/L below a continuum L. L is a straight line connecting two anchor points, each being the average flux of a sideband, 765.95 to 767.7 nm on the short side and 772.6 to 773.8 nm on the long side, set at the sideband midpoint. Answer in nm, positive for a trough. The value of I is 0.10 nm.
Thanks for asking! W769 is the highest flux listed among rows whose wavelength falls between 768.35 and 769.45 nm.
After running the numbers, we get 14.05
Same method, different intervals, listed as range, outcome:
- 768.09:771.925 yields 14.18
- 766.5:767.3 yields 13.81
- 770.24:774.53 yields 15.31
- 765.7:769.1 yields 15.02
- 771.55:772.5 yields 14.54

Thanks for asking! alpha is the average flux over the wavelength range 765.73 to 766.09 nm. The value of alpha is 14.9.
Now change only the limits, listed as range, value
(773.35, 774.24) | 14.6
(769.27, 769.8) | 14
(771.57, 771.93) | 13.4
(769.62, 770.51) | 12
